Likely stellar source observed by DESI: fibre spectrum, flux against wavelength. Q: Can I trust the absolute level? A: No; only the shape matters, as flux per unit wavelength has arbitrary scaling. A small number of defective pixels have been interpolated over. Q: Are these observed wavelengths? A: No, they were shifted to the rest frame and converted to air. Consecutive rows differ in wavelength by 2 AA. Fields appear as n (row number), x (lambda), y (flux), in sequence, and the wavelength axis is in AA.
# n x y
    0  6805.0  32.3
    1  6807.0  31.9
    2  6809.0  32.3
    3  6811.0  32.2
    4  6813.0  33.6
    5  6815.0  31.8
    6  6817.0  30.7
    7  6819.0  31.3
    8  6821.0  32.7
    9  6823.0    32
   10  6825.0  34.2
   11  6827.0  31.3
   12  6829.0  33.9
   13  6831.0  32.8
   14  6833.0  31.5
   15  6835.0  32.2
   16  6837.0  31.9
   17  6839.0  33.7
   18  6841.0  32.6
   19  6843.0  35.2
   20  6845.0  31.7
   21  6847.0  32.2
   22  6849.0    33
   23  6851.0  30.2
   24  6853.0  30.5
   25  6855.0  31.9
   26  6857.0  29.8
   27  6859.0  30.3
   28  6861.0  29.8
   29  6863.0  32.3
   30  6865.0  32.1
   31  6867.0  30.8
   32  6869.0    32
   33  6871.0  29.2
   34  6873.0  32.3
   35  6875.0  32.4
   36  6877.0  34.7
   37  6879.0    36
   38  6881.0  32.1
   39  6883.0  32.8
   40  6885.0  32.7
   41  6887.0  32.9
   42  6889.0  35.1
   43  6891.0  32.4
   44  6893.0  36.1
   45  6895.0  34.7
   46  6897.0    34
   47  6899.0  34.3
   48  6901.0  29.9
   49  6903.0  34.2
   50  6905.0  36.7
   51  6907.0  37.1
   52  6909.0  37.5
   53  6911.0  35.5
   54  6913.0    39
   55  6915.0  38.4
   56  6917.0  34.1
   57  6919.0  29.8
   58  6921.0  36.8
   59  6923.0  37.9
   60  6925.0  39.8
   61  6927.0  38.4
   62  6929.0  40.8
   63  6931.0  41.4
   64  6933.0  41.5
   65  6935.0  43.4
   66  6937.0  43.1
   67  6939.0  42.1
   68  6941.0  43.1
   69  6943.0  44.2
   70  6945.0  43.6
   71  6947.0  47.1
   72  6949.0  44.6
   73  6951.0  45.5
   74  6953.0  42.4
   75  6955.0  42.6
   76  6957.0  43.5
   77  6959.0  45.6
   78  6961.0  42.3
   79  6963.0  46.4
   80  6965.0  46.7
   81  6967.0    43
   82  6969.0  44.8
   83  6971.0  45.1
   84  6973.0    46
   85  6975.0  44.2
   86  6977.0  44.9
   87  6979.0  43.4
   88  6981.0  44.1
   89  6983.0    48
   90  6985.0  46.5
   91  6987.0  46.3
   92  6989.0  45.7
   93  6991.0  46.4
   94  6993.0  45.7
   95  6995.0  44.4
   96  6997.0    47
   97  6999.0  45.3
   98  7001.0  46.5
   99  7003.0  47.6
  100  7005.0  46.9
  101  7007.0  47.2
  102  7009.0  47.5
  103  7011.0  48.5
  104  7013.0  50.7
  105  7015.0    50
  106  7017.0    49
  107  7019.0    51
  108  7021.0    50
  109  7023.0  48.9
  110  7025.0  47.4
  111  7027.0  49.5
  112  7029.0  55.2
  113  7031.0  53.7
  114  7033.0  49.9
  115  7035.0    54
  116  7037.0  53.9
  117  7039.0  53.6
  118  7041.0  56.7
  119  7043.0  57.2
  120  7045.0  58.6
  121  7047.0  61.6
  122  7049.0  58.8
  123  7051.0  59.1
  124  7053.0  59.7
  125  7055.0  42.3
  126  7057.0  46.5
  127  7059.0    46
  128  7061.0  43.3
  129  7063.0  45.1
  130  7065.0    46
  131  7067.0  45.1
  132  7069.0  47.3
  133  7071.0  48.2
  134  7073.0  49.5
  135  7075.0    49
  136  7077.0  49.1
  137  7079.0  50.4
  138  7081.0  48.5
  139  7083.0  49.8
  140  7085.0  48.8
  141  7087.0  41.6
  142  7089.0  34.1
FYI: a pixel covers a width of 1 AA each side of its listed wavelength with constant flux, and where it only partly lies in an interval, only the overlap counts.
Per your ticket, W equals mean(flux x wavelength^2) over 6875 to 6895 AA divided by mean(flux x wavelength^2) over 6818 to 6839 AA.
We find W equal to 1.06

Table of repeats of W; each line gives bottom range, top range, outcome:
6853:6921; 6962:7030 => 1.45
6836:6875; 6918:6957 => 1.34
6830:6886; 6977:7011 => 1.50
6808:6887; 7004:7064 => 1.69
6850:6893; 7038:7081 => 1.68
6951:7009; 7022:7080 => 1.15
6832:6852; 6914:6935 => 1.21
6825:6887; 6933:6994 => 1.43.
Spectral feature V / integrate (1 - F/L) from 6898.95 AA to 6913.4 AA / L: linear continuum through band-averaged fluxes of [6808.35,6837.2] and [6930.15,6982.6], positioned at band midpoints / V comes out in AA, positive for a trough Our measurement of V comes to 1.5 AA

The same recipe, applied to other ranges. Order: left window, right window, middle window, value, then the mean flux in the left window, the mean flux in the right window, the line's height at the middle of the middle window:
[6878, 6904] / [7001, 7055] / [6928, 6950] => -1.65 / 33.6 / 52.2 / 40.2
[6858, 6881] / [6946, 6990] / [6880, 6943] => 1.27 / 32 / 44.9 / 37.5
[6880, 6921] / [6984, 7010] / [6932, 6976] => -3.28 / 34.5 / 46.4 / 41.1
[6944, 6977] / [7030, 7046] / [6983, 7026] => 2.36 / 44.6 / 54.7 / 50.3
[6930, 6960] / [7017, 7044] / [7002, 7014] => 0.46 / 43.6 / 52.3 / 50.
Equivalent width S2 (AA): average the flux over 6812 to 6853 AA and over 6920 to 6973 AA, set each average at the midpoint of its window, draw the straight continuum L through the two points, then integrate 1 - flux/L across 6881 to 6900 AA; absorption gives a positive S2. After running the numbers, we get 2.0 AA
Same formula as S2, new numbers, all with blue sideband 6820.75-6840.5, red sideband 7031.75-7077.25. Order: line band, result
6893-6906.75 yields 1.5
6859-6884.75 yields 2.8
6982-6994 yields -0.2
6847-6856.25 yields 0.8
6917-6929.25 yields 1.1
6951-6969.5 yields -0.3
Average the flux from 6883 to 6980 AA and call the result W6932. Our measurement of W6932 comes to 39.9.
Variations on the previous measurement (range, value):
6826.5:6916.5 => 33.2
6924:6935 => 40.7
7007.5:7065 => 51.6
